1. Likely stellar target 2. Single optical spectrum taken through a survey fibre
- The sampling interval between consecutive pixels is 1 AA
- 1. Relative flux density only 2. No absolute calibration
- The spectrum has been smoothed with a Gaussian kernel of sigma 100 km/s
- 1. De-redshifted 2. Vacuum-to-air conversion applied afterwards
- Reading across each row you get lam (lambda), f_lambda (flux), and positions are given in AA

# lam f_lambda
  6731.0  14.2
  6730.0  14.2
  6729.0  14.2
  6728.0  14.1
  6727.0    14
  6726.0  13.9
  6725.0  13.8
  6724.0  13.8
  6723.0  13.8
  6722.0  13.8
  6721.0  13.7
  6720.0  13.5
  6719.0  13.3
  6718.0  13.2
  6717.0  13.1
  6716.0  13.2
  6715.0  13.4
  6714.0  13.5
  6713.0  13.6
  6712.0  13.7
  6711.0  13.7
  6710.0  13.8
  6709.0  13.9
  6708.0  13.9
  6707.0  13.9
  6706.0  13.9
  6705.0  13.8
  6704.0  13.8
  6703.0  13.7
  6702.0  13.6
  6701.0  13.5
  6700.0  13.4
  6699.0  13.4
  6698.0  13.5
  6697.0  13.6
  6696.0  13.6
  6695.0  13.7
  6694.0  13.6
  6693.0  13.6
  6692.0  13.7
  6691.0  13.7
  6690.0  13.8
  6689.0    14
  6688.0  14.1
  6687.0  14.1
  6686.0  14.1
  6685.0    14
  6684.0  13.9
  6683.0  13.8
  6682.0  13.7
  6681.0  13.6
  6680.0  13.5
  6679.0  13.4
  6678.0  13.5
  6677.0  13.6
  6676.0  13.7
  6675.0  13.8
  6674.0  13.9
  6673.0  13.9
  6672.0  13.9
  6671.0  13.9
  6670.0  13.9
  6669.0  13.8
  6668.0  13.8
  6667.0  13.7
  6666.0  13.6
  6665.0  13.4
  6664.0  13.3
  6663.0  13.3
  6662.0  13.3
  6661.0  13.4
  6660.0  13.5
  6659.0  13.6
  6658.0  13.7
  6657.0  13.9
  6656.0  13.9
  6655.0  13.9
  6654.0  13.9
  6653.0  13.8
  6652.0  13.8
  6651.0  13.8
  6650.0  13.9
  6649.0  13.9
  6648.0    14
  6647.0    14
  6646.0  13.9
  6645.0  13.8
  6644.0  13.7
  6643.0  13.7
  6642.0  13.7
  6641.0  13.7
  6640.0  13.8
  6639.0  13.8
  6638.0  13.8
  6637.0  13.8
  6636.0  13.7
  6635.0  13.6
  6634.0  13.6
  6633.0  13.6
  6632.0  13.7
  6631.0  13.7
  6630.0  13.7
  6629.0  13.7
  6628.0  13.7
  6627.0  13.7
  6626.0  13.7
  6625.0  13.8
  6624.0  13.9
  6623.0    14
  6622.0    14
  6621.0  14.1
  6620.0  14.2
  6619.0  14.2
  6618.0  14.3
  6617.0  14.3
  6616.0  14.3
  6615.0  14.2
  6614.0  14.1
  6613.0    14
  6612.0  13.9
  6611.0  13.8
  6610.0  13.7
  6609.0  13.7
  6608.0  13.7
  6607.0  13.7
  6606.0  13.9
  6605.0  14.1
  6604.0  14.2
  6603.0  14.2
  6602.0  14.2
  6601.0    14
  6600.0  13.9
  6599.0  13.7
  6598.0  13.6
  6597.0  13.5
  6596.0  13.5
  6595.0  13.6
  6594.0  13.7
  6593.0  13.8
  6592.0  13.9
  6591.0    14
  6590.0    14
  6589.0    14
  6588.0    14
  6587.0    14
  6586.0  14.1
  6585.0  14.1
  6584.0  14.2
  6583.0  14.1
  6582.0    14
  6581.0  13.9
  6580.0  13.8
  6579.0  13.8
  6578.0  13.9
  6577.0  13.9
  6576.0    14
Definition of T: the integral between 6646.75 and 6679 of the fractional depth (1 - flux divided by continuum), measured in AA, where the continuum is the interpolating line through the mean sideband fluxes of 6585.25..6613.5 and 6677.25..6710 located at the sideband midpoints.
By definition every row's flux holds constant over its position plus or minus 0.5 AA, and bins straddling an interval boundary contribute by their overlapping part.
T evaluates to 0.13 AA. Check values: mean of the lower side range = 13.9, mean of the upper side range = 13.7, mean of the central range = 13.7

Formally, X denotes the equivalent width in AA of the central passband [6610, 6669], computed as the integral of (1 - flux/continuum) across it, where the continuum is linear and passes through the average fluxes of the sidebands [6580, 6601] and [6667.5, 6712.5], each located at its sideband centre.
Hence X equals 0.1 AA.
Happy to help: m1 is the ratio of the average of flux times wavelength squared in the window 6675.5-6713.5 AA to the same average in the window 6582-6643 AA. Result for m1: 1.01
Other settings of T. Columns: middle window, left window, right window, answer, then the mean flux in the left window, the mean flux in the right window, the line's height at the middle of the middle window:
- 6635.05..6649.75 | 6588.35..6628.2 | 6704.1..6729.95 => 0.06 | 13.9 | 13.7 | 13.9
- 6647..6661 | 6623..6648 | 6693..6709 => -0.08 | 13.8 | 13.7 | 13.7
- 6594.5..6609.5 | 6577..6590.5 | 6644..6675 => 0.10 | 14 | 13.7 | 13.9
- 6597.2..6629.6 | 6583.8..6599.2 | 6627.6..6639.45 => -0.41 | 13.9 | 13.7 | 13.8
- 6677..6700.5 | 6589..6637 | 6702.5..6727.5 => 0.03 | 13.9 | 13.7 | 13.7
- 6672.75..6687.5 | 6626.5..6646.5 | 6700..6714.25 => -0.04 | 13.7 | 13.7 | 13.7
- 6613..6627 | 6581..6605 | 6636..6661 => -0.21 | 13.9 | 13.8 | 13.9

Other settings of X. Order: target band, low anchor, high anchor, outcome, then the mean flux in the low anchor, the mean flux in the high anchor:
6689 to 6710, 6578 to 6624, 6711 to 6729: 0.0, 14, 13.6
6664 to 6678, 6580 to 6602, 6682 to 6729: 0.0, 13.9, 13.7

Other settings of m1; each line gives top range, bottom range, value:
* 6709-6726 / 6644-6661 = 1.00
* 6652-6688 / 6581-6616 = 1.01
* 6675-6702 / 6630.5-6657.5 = 1.01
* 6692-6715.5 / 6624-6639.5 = 1.02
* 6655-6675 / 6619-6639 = 1.00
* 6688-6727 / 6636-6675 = 1.01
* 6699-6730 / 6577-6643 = 1.02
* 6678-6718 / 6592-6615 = 1.02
